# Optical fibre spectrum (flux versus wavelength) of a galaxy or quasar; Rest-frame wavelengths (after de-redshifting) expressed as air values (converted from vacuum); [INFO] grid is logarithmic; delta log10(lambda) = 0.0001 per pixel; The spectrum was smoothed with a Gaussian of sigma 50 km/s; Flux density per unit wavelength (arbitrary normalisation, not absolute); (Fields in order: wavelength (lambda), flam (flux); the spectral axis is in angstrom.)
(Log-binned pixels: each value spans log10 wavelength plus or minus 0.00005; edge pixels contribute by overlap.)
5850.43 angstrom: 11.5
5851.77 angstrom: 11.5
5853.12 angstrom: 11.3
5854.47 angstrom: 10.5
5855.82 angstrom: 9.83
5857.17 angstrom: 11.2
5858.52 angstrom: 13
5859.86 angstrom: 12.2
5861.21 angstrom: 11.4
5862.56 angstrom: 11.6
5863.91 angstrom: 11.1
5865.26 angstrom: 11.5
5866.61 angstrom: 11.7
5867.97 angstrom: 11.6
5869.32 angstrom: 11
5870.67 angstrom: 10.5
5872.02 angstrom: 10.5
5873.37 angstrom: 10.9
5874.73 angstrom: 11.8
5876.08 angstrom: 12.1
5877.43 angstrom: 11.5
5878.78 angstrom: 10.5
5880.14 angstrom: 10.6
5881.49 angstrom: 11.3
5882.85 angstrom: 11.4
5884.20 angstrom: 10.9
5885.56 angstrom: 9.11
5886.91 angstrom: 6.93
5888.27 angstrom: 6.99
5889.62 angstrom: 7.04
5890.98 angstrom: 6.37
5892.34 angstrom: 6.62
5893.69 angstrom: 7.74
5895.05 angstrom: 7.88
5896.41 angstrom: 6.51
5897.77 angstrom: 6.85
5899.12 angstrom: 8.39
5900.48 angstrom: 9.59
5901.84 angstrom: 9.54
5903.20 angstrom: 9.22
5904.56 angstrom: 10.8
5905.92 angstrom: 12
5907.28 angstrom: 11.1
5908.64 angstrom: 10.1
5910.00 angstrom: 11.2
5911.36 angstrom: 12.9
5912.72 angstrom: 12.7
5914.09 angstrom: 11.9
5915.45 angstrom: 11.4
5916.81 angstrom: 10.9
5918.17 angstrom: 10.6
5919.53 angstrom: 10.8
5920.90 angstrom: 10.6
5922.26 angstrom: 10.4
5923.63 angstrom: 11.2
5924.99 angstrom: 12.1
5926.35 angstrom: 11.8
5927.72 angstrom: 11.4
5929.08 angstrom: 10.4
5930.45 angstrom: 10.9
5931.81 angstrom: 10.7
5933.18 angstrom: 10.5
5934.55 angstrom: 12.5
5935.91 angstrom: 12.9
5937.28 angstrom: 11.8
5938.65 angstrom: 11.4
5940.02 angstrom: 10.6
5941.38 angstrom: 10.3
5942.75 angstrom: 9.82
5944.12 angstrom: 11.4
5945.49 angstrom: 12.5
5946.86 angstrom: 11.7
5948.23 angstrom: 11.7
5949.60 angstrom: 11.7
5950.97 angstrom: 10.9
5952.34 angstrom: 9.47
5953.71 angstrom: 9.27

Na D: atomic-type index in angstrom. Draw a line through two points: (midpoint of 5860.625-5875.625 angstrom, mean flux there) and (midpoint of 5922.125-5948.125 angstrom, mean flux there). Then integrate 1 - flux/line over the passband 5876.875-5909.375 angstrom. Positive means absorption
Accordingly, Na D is 6.20 angstrom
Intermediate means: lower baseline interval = 11.2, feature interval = 9.12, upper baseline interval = 11.3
